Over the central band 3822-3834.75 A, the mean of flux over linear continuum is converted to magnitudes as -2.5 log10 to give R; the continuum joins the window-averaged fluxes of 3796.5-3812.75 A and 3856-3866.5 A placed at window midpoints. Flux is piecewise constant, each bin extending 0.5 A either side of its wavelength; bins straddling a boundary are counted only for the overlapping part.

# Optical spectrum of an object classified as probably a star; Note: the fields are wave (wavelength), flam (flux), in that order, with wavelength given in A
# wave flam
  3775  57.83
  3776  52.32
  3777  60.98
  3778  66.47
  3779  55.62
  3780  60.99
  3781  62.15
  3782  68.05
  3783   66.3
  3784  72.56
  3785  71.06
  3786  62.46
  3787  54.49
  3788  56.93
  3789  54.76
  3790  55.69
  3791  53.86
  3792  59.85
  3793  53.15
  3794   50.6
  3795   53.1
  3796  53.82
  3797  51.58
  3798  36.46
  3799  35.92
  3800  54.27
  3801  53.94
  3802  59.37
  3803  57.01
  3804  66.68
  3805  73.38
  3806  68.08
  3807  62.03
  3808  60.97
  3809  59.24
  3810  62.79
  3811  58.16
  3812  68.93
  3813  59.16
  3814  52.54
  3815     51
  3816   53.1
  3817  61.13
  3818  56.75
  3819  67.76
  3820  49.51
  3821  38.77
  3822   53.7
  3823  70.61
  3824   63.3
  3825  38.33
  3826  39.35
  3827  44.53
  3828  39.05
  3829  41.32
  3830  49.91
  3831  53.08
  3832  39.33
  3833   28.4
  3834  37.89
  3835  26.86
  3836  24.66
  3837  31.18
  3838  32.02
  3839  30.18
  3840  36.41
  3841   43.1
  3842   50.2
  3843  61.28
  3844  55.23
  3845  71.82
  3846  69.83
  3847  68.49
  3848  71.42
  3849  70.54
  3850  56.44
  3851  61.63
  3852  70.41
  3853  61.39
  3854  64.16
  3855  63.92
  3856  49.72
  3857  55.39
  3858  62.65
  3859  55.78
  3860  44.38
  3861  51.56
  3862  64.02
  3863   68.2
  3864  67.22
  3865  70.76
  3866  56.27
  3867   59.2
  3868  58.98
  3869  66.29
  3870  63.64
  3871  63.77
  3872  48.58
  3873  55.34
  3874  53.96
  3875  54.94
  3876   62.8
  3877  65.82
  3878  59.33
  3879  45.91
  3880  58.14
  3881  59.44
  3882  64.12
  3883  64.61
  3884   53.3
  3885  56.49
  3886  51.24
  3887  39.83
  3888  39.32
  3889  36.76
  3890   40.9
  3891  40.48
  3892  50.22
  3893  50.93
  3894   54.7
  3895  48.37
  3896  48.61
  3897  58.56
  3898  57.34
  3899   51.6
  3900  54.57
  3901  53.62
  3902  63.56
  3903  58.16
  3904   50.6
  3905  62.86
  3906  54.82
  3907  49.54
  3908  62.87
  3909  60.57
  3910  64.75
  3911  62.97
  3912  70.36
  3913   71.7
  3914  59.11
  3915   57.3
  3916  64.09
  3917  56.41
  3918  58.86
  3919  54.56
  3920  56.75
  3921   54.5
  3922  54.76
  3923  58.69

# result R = 0.28 mag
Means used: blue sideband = 58.1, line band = 45.4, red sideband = 59.2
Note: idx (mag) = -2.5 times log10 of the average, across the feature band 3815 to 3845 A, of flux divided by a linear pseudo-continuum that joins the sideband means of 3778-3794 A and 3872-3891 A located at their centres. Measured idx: 0.235 mag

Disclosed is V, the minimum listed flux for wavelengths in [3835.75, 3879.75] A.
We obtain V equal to 24.66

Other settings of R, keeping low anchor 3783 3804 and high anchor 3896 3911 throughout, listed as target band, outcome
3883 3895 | 0.198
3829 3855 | 0.115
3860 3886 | -0.046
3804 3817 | -0.096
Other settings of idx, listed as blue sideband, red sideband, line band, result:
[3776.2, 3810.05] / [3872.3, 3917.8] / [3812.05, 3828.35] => 0.094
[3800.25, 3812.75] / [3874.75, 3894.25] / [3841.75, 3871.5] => -0.110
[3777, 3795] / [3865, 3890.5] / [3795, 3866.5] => 0.073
